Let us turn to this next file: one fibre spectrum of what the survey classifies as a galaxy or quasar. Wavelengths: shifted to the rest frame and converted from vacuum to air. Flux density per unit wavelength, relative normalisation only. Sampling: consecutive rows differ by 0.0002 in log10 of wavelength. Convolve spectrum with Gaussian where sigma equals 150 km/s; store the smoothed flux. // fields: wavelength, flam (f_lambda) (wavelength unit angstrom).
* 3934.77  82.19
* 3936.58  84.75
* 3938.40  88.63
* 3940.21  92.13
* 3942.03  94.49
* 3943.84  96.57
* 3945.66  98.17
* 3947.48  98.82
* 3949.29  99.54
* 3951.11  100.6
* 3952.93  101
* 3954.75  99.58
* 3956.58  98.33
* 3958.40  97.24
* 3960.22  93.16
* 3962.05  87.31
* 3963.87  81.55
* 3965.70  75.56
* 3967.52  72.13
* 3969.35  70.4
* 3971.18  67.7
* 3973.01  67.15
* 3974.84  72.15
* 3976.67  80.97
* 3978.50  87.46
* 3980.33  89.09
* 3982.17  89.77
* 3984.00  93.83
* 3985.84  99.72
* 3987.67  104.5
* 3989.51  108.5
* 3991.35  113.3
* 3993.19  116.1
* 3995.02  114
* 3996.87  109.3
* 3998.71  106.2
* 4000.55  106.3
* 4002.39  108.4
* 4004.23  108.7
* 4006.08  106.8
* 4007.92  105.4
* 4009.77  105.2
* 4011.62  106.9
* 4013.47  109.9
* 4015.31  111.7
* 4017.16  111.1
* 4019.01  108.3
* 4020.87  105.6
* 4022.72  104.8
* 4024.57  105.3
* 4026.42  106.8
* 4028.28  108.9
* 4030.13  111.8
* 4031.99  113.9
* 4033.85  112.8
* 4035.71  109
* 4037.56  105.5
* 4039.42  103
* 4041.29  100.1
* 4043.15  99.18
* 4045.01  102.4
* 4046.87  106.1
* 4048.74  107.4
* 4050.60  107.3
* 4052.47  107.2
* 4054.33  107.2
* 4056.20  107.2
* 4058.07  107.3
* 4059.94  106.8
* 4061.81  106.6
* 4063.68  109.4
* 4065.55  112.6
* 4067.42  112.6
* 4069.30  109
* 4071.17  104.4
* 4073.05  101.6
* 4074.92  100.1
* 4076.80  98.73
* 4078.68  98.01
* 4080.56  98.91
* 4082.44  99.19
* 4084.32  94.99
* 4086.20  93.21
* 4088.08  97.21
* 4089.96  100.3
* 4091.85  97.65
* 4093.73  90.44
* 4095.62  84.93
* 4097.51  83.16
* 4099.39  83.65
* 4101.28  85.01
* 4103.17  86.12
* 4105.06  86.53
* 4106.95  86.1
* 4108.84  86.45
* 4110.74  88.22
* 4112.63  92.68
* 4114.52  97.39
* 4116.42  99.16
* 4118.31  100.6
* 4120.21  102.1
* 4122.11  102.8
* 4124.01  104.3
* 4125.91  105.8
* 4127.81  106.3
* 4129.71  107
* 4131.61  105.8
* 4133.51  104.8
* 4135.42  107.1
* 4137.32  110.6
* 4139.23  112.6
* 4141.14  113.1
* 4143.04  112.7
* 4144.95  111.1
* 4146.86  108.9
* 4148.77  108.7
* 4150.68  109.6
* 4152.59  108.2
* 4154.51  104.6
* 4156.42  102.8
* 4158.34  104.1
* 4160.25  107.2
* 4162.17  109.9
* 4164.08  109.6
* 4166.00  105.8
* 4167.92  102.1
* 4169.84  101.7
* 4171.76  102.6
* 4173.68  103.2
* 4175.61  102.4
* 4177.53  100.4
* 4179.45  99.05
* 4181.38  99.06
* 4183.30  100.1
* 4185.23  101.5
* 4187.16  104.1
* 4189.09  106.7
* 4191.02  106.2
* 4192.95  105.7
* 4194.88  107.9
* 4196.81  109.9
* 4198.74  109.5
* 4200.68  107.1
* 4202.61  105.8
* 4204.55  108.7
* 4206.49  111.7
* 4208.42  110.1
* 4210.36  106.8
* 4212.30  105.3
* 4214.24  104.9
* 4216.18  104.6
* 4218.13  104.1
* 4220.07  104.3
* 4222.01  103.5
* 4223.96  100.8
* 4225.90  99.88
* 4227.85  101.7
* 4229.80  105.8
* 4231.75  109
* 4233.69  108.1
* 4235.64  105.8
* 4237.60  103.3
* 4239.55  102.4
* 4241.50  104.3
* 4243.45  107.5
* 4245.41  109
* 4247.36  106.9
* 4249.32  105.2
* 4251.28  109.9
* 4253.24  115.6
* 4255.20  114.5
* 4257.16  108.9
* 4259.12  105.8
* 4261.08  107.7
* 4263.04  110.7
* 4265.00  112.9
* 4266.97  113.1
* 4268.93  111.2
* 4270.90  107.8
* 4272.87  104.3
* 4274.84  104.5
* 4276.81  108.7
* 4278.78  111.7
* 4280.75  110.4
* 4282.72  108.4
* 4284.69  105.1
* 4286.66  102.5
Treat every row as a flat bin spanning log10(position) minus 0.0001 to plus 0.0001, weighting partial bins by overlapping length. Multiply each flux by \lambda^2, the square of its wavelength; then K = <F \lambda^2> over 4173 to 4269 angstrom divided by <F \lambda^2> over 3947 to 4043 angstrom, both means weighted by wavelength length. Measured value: 1.2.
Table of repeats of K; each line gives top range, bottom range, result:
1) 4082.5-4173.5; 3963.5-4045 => 1.07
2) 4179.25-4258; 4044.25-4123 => 1.15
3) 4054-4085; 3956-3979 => 1.36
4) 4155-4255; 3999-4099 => 1.09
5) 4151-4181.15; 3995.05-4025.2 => 1.04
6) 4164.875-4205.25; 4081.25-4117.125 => 1.19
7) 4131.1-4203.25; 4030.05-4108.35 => 1.11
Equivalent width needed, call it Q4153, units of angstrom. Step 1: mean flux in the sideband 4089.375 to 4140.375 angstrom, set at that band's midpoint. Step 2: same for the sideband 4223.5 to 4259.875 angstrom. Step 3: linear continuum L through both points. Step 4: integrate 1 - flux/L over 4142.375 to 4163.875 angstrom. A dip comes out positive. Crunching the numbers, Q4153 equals -1.7 angstrom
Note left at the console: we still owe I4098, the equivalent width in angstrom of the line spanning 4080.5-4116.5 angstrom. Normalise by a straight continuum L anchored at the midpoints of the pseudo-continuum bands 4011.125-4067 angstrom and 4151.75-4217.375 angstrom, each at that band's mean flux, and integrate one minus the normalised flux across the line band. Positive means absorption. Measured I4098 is 5.2 angstrom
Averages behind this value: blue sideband 107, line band 91.2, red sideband 105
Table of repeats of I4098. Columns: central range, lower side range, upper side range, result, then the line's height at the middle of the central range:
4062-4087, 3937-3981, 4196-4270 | -1.7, 96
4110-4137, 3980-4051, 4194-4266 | 1.2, 107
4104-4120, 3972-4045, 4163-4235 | 1.8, 104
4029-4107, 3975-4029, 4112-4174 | 2.9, 105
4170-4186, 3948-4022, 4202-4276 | 0.6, 105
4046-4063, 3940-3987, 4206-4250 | -2.3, 94.4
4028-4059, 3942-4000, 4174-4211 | -3.0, 97.3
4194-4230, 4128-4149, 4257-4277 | 1.0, 109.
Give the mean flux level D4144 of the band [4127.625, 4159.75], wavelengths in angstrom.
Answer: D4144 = 108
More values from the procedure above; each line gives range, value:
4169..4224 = 105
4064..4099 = 98.7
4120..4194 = 106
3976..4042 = 105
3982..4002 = 106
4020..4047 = 106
